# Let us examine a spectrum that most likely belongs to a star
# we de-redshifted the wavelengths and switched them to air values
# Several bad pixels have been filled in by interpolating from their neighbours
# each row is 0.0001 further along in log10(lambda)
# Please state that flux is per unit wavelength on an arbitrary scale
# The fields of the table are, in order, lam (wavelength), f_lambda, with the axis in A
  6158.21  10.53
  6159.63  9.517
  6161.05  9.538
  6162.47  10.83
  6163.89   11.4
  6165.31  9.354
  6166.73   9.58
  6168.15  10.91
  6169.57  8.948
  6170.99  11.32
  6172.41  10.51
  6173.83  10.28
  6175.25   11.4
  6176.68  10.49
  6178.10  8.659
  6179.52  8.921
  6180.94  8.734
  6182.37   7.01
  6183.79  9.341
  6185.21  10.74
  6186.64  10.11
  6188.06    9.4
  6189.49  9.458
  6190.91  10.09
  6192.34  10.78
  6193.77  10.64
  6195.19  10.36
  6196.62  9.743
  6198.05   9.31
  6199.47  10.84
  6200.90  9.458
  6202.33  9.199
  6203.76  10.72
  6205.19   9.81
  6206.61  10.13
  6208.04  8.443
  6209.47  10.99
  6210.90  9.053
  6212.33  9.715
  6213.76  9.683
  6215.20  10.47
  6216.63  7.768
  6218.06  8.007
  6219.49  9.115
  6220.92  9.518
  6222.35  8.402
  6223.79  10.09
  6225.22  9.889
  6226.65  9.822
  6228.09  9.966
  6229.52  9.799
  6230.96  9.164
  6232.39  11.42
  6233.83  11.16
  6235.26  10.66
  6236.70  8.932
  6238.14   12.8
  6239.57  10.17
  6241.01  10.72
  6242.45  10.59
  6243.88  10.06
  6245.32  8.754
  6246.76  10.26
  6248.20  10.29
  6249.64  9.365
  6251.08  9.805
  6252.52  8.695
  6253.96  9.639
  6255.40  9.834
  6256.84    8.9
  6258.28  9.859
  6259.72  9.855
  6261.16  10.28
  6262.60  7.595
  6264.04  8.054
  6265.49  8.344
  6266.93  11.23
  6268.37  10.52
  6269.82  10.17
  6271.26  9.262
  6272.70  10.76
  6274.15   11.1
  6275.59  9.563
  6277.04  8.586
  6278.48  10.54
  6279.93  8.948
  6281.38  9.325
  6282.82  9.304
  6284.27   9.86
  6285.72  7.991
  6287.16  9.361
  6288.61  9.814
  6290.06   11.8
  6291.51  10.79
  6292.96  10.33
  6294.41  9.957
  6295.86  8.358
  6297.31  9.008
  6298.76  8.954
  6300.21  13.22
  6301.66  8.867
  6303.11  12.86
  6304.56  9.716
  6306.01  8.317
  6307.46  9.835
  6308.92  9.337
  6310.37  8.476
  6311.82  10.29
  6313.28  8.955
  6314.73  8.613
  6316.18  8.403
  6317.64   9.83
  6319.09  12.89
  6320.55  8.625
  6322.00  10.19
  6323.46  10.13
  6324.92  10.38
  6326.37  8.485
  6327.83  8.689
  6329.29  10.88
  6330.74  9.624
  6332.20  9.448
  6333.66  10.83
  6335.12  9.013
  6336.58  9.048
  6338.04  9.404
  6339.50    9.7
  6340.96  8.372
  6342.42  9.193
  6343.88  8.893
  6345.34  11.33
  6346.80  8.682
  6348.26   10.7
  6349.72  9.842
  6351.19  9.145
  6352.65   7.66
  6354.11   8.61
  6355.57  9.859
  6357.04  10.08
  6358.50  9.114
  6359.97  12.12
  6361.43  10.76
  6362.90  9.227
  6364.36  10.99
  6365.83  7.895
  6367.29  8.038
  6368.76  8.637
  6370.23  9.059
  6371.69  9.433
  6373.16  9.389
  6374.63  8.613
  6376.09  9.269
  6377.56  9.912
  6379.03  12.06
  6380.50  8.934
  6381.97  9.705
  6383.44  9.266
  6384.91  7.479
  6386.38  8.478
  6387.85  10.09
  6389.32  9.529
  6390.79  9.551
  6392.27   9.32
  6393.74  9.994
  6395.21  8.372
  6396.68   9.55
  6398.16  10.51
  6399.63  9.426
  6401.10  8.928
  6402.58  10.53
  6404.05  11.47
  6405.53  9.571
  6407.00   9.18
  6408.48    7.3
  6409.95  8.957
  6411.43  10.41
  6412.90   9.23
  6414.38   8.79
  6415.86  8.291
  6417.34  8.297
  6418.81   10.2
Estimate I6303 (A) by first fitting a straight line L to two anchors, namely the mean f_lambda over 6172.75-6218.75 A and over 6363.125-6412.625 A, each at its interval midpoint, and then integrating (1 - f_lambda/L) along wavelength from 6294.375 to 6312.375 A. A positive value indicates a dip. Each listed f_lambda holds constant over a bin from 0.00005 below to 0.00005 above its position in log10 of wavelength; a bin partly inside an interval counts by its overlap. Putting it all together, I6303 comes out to -0.5 A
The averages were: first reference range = 9.69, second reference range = 9.39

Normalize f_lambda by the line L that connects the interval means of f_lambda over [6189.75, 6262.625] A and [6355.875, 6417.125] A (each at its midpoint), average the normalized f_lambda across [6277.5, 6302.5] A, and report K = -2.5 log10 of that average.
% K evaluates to -0.013 mag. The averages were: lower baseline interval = 9.84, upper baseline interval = 9.44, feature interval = 9.79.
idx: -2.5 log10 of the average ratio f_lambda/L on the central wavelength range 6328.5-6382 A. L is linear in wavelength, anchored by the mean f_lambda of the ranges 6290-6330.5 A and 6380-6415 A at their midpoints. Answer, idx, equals 0.004 mag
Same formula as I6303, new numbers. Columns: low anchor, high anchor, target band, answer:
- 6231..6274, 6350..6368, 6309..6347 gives 0.2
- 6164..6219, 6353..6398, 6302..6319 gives -0.1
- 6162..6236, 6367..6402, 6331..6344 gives 0.1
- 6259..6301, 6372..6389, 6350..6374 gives 0.2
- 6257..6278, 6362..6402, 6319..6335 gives -0.6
